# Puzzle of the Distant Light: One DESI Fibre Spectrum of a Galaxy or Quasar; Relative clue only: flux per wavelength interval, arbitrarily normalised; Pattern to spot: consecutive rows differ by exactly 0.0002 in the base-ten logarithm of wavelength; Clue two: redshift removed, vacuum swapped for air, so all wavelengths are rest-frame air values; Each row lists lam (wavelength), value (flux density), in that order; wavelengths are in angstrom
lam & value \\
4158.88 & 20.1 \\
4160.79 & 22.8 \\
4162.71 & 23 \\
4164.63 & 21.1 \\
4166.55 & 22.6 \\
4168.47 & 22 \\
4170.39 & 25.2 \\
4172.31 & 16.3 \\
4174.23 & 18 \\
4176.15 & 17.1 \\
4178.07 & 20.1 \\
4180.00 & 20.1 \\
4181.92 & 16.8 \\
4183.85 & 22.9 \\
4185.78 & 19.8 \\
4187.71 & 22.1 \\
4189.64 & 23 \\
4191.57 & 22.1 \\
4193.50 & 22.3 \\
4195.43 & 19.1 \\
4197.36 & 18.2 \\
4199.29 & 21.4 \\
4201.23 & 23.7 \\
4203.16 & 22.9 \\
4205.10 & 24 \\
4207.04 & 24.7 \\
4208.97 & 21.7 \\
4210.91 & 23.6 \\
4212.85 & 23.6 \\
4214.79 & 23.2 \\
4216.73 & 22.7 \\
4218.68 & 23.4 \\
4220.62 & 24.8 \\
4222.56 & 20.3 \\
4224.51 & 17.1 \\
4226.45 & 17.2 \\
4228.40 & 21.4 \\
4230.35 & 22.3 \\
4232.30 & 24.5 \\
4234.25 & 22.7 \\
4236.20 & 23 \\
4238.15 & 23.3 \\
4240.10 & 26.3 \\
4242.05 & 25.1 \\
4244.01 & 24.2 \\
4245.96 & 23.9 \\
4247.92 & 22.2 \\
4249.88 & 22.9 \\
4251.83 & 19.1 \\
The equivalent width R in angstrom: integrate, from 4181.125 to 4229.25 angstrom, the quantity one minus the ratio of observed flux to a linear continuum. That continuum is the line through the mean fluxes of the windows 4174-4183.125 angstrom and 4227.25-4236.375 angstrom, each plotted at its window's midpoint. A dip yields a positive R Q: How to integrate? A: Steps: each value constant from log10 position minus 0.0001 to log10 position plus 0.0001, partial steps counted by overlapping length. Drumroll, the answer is -2.67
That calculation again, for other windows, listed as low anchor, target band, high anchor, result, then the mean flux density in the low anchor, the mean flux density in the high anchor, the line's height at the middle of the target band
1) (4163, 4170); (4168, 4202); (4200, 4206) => 3.5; 22.3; 23.4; 22.8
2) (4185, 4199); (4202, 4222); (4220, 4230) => -2.9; 21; 20.1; 20.5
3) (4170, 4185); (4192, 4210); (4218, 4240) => -1.3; 19.4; 22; 20.6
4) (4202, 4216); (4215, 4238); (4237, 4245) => 2.1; 23.4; 24.7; 24.1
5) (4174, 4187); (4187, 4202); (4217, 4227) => -1.2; 19.4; 20.9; 19.9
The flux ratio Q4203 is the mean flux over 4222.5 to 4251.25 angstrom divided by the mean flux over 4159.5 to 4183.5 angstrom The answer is 1.10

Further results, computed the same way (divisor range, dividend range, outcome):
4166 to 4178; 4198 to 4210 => 1.14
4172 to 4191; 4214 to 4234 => 1.10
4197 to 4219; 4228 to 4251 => 1.03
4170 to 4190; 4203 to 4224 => 1.16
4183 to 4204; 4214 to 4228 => 0.98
